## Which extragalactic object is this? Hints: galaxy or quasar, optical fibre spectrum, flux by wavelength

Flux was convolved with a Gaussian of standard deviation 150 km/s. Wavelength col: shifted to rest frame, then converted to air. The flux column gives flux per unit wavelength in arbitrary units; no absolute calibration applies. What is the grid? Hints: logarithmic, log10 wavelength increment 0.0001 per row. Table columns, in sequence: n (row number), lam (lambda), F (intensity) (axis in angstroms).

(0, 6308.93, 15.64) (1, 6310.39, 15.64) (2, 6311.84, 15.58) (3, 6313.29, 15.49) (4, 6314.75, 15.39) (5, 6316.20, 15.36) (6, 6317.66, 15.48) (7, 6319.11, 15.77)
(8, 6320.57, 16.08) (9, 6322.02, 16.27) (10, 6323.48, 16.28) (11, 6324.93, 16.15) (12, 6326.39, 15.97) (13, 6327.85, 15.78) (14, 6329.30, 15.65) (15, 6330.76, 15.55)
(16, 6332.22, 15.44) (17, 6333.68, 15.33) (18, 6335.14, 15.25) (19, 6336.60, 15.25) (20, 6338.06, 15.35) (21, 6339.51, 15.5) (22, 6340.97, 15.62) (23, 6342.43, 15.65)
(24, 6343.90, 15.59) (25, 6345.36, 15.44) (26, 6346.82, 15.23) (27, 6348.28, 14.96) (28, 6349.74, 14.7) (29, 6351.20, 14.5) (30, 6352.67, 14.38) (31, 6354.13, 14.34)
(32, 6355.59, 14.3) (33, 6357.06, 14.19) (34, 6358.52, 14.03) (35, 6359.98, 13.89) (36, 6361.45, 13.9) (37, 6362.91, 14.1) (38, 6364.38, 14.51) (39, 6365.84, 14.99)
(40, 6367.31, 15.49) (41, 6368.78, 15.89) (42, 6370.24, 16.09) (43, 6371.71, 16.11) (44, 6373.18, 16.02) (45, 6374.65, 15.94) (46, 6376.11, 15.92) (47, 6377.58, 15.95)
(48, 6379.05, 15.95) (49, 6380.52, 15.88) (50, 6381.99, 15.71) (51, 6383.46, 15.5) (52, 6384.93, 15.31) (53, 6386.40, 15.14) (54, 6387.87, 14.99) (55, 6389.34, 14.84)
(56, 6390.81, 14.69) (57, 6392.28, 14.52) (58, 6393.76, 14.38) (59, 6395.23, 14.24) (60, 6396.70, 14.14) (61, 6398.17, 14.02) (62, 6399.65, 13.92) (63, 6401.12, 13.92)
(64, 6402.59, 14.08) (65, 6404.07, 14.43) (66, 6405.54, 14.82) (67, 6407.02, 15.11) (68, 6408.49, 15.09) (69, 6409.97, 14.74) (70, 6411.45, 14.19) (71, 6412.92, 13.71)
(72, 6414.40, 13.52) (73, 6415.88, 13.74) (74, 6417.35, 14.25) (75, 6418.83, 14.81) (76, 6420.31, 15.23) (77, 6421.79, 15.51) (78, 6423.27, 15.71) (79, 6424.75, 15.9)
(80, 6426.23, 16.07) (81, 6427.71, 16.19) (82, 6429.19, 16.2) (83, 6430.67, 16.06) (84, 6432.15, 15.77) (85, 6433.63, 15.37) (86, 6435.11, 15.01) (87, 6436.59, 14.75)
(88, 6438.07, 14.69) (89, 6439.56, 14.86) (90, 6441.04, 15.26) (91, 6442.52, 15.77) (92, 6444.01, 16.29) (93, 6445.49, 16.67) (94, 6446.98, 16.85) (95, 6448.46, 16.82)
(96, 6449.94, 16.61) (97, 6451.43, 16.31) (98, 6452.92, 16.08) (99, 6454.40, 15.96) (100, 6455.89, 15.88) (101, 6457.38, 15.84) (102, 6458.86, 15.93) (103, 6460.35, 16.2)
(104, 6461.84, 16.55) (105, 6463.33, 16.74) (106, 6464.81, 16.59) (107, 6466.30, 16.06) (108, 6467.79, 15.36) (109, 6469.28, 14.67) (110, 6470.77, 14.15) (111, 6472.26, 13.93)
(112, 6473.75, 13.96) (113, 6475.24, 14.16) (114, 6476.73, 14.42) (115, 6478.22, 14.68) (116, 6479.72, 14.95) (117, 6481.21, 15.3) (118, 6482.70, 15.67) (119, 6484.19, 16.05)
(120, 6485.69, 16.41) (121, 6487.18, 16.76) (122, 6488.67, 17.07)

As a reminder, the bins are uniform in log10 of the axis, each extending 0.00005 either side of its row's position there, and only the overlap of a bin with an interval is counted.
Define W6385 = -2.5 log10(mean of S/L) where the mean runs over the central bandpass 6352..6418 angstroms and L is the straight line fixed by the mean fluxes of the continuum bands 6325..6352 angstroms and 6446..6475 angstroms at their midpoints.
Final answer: 0.055 mag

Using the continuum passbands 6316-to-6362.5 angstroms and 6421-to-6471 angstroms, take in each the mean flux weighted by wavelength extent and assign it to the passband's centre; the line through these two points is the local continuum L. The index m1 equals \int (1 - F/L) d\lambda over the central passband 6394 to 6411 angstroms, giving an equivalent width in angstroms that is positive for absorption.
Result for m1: 1.3 angstroms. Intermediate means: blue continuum 15.2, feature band 14.4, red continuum 15.9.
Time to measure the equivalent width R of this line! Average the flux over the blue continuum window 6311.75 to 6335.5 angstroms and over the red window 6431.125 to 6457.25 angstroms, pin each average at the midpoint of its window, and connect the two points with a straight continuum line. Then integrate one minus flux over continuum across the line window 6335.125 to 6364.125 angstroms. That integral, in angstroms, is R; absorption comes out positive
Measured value 1.73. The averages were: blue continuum 15.7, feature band 14.8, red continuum 15.8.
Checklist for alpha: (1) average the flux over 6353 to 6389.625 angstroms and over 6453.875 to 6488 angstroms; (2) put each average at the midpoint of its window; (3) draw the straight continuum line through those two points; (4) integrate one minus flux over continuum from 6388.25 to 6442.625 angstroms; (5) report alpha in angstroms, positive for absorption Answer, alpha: 1.6 angstroms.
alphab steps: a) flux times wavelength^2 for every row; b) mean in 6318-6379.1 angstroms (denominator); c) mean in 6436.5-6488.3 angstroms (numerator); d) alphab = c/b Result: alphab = 1.06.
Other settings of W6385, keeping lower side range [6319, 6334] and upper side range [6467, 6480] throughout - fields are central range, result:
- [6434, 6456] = -0.08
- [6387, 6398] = 0.05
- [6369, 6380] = -0.04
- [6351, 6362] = 0.10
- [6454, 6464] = -0.11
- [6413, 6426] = 0.01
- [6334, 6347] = 0.02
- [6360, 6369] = 0.06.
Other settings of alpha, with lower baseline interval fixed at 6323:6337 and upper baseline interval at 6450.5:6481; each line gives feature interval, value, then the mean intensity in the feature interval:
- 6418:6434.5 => -0.22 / 15.7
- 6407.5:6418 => 0.89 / 14.2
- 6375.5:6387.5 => -0.06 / 15.6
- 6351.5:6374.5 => 1.13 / 14.8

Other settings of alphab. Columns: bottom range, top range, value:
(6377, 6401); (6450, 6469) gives 1.10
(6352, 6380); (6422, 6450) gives 1.07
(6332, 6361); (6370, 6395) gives 1.05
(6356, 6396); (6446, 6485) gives 1.06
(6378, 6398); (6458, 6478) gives 1.04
